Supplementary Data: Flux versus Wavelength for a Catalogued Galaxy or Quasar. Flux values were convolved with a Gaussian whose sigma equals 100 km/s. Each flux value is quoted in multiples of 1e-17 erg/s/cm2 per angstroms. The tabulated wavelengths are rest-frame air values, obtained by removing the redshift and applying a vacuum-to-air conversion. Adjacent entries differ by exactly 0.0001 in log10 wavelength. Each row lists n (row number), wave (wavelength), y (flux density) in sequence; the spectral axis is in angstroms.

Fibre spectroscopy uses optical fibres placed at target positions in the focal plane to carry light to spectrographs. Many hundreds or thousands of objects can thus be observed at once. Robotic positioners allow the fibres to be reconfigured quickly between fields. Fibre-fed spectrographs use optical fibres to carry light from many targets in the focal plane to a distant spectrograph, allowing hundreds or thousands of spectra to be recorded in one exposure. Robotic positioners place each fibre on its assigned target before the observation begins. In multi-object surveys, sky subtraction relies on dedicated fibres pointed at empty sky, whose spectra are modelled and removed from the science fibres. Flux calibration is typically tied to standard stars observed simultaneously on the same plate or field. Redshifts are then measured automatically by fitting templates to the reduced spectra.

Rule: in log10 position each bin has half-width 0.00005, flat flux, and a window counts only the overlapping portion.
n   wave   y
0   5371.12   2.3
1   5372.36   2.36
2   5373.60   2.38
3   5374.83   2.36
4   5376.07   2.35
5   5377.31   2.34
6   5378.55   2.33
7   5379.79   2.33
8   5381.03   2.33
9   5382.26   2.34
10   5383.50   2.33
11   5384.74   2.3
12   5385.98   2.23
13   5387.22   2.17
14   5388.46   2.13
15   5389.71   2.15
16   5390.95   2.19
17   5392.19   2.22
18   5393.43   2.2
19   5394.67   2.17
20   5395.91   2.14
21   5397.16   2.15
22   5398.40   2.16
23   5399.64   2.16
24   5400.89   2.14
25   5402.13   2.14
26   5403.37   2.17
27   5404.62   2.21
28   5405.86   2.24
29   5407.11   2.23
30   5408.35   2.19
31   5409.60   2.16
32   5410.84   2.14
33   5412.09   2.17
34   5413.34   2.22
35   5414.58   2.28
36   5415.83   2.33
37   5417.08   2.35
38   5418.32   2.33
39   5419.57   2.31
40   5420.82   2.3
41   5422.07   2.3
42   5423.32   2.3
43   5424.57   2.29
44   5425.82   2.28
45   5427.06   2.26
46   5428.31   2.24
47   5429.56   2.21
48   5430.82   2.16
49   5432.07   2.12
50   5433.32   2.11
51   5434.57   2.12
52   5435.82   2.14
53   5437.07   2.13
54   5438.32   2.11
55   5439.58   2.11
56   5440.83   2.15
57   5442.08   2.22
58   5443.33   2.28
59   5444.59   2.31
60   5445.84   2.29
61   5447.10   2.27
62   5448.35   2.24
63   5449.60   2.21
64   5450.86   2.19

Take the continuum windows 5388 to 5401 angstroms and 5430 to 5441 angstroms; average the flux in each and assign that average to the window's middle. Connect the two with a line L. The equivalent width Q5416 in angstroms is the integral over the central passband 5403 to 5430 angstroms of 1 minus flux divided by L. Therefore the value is -1.4 angstroms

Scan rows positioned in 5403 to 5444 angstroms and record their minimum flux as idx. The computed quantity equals 2.11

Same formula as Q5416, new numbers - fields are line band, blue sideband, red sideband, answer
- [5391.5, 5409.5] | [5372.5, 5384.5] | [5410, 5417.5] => 0.8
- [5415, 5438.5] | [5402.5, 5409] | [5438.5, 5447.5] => -0.2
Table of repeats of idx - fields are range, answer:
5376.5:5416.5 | 2.13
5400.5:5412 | 2.14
